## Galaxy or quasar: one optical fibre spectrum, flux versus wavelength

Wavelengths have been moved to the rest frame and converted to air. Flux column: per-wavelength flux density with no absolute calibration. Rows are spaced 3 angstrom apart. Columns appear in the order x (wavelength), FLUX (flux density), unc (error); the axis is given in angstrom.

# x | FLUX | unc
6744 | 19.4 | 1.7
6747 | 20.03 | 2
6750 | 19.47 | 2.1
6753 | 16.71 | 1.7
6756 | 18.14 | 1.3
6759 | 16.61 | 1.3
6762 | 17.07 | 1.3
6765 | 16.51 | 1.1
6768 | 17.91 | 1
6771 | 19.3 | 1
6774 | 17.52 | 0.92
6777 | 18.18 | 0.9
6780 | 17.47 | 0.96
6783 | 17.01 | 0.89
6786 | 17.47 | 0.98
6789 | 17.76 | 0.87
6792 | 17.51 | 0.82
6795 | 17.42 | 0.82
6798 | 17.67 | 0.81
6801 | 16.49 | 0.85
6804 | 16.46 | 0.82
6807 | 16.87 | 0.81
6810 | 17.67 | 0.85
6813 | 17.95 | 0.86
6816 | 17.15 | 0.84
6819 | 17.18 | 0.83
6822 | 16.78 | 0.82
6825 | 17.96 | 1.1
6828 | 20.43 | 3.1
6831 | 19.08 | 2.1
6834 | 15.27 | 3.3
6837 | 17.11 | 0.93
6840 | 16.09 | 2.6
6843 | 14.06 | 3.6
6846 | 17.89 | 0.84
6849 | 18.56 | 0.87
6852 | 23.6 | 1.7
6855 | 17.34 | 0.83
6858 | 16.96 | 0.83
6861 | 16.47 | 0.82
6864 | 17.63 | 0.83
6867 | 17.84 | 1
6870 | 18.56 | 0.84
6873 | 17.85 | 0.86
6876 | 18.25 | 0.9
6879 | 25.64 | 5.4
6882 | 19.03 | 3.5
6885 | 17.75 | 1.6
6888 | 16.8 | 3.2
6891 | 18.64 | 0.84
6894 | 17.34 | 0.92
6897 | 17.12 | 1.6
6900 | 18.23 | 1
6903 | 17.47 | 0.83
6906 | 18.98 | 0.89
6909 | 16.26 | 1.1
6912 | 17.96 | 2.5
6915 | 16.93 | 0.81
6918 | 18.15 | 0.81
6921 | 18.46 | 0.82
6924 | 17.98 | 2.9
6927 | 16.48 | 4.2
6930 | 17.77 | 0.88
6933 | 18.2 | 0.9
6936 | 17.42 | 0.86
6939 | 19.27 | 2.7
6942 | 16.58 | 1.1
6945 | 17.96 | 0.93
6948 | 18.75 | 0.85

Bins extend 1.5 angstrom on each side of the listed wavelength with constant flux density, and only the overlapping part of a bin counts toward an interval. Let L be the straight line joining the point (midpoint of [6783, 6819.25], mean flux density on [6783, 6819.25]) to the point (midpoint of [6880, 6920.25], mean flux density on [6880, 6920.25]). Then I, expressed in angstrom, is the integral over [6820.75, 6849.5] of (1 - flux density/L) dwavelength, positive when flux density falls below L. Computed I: 0.3 angstrom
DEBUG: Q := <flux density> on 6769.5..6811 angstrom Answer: 17.5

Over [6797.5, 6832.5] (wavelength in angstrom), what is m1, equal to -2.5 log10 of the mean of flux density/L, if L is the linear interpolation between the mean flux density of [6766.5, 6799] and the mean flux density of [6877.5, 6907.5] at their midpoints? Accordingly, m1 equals 0.02 mag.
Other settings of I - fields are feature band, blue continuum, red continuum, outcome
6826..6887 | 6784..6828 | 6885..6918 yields -2.6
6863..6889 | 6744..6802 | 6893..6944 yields -1.7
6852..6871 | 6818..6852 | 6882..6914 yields -0.3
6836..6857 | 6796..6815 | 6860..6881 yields 0.6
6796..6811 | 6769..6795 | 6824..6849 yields 0.5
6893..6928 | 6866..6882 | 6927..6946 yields 1.7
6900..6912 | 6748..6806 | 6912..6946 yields 0.0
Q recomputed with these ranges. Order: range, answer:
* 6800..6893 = 17.9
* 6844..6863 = 18.3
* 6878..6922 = 18.2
